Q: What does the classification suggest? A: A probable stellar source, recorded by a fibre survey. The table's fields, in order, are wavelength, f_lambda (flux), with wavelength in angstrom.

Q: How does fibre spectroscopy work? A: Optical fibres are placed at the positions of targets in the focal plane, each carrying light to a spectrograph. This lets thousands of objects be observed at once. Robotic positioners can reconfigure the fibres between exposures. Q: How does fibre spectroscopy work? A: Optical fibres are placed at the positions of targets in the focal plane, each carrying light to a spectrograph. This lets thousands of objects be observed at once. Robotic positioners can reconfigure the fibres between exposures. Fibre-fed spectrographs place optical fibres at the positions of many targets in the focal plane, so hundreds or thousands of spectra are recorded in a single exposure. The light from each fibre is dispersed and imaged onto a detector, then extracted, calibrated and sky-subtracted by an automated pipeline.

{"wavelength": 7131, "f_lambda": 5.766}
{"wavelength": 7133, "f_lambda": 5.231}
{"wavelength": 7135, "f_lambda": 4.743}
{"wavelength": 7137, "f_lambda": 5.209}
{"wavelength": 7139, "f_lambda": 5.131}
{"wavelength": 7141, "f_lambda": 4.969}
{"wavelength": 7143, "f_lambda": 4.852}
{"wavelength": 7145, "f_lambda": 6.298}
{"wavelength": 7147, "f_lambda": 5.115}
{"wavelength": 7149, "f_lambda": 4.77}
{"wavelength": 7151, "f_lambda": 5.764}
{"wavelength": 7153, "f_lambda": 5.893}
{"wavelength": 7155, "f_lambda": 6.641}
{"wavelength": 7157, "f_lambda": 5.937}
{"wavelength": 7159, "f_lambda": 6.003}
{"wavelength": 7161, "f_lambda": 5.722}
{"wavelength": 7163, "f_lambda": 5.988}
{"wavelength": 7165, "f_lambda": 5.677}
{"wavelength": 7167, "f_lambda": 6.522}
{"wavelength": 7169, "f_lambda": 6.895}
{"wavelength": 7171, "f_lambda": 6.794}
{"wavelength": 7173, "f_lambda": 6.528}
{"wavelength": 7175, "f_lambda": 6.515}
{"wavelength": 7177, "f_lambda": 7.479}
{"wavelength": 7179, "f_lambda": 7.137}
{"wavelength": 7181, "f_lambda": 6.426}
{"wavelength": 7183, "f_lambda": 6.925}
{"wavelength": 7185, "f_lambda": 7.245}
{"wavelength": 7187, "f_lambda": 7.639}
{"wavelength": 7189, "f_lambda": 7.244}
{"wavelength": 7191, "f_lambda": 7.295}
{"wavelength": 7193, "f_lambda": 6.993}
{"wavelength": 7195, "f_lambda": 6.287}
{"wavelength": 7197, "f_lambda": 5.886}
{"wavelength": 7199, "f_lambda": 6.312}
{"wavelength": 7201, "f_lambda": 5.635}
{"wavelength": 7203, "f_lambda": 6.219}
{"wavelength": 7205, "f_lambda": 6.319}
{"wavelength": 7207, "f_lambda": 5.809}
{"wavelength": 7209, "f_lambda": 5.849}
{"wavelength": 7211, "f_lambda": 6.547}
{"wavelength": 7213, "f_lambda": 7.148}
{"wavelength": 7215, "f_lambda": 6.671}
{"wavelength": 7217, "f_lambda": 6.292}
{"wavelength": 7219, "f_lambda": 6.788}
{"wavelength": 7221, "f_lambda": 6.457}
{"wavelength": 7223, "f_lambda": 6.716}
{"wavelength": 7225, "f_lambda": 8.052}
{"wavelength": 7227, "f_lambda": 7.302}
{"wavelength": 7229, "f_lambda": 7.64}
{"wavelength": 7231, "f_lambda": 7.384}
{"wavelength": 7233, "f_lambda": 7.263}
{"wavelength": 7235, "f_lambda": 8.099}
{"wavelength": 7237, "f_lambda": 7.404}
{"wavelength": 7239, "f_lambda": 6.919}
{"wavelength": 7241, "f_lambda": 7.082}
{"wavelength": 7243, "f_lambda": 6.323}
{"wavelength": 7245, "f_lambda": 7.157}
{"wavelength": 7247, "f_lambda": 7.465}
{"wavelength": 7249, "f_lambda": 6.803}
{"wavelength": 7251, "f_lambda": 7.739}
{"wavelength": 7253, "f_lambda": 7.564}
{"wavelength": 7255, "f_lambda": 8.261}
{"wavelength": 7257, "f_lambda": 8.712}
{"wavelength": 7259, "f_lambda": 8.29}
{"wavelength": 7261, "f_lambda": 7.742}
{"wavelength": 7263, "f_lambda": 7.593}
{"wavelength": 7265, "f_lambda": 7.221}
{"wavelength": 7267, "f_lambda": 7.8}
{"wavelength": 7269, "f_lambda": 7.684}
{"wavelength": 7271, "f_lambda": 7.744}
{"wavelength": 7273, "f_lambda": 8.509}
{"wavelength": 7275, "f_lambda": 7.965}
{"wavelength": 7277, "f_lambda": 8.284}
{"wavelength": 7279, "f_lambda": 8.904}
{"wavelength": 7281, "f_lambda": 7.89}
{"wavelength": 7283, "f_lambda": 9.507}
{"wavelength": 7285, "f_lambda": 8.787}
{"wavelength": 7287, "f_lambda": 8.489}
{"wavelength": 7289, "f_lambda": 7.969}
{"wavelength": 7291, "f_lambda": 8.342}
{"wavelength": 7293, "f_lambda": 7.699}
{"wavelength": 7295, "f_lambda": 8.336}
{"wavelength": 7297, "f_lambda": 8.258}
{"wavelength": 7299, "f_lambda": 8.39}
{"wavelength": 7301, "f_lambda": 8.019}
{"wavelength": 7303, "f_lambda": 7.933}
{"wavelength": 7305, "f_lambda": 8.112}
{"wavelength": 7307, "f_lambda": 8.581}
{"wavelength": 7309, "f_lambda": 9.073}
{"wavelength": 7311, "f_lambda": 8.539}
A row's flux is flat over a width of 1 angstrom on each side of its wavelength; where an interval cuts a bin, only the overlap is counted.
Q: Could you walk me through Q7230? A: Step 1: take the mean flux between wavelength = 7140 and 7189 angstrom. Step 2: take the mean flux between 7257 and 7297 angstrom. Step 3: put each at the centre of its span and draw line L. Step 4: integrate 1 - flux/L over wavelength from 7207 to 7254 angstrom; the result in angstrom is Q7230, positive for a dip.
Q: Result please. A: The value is 2.1 angstrom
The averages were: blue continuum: 6.26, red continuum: 8.16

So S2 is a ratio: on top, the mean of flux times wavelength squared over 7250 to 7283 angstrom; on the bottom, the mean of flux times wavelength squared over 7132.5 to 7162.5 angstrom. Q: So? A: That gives 1.51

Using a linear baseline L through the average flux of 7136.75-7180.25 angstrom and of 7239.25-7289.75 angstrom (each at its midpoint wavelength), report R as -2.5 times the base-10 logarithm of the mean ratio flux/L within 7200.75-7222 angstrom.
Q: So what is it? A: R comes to 0.095 mag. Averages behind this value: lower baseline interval 6.01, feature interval 6.36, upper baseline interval 7.88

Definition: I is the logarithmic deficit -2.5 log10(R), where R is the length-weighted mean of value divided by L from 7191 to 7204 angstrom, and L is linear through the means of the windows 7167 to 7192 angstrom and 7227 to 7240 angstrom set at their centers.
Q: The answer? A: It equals 0.13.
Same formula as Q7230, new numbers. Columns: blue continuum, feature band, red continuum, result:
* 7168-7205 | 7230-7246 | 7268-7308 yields 0.7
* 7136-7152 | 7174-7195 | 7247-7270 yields -3.1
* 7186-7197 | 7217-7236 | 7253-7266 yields 0.6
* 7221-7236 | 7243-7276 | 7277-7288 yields 1.7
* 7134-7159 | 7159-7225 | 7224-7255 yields -2.0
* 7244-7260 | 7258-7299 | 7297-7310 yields -0.5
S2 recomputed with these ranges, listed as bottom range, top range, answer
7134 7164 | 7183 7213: 1.20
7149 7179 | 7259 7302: 1.34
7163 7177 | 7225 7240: 1.17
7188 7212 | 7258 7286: 1.30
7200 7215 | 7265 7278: 1.29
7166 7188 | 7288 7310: 1.23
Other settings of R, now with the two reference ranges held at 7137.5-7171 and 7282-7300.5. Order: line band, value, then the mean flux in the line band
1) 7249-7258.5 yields -0.04 mag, 7.95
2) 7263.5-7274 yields 0.03 mag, 7.78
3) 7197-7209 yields 0.12 mag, 6.03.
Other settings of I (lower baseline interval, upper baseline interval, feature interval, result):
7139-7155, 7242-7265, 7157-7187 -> -0.11 mag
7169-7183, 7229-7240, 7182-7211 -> 0.08 mag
